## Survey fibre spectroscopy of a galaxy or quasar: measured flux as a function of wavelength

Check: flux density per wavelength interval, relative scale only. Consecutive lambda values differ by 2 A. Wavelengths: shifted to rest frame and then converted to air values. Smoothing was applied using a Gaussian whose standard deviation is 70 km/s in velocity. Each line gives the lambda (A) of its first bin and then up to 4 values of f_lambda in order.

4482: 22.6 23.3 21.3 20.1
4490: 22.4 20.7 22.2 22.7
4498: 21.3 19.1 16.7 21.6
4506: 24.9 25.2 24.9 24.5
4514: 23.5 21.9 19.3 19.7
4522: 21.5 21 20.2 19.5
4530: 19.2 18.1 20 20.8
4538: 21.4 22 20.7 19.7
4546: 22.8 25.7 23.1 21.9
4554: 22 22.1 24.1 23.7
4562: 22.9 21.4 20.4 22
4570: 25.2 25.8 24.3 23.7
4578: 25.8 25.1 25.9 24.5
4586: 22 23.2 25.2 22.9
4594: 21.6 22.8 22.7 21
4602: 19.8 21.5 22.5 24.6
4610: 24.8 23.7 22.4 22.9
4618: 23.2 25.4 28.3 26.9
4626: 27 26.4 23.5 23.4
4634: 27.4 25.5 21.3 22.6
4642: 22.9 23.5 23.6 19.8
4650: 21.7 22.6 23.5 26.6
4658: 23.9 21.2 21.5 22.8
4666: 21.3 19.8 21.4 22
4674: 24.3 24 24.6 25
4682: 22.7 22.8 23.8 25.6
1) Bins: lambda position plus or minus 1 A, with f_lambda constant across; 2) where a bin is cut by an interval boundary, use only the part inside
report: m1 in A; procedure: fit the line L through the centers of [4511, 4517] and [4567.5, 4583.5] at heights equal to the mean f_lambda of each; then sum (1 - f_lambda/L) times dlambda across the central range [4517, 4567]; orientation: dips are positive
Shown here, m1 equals 5.56 A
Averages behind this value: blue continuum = 23.3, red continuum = 24.8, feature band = 21.3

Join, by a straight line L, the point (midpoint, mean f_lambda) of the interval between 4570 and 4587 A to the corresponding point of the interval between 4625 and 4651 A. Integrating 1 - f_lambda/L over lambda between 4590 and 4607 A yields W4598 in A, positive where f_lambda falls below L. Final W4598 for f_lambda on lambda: 1.61 A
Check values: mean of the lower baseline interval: 24.7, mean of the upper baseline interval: 23.7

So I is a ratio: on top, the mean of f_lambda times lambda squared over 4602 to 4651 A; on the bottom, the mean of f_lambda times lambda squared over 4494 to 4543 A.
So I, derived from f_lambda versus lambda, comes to 1.18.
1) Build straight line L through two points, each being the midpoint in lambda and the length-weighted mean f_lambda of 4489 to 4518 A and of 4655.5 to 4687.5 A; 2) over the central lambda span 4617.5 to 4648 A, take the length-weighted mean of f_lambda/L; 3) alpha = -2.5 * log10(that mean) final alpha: -0.08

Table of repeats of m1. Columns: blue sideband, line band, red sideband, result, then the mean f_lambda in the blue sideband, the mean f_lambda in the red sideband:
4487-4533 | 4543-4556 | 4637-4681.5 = -0.5 A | 21.3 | 22.7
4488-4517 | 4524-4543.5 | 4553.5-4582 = 2.2 A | 22.2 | 23.6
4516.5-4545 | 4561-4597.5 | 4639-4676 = -4.2 A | 20.3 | 22.5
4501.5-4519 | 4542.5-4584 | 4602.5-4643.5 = 0.1 A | 22.7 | 24.2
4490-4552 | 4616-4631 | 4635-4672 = -2.2 A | 21.5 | 22.5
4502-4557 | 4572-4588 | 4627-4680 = -1.6 A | 21.7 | 23.2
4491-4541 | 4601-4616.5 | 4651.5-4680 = -0.3 A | 21.3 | 22.9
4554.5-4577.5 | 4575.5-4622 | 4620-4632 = 2.5 A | 23.3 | 26.1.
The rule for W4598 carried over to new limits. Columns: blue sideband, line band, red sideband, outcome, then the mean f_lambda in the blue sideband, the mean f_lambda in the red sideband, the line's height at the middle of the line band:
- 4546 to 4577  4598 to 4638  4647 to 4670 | -2.6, 23.2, 22.2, 22.6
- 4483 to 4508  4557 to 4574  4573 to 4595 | 0.2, 21.5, 24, 23.5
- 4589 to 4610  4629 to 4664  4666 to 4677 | -1.3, 22.6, 22.2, 22.3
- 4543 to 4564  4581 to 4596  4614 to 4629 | 0.4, 22.7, 25.5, 24.2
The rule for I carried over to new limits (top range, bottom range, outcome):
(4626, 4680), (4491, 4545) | 1.16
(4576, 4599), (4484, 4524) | 1.13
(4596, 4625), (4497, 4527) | 1.13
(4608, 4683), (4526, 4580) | 1.10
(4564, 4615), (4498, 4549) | 1.12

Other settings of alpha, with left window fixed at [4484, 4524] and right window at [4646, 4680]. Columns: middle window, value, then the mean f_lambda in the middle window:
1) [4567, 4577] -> -0.10 mag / 24.2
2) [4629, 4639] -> -0.08 mag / 24.2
